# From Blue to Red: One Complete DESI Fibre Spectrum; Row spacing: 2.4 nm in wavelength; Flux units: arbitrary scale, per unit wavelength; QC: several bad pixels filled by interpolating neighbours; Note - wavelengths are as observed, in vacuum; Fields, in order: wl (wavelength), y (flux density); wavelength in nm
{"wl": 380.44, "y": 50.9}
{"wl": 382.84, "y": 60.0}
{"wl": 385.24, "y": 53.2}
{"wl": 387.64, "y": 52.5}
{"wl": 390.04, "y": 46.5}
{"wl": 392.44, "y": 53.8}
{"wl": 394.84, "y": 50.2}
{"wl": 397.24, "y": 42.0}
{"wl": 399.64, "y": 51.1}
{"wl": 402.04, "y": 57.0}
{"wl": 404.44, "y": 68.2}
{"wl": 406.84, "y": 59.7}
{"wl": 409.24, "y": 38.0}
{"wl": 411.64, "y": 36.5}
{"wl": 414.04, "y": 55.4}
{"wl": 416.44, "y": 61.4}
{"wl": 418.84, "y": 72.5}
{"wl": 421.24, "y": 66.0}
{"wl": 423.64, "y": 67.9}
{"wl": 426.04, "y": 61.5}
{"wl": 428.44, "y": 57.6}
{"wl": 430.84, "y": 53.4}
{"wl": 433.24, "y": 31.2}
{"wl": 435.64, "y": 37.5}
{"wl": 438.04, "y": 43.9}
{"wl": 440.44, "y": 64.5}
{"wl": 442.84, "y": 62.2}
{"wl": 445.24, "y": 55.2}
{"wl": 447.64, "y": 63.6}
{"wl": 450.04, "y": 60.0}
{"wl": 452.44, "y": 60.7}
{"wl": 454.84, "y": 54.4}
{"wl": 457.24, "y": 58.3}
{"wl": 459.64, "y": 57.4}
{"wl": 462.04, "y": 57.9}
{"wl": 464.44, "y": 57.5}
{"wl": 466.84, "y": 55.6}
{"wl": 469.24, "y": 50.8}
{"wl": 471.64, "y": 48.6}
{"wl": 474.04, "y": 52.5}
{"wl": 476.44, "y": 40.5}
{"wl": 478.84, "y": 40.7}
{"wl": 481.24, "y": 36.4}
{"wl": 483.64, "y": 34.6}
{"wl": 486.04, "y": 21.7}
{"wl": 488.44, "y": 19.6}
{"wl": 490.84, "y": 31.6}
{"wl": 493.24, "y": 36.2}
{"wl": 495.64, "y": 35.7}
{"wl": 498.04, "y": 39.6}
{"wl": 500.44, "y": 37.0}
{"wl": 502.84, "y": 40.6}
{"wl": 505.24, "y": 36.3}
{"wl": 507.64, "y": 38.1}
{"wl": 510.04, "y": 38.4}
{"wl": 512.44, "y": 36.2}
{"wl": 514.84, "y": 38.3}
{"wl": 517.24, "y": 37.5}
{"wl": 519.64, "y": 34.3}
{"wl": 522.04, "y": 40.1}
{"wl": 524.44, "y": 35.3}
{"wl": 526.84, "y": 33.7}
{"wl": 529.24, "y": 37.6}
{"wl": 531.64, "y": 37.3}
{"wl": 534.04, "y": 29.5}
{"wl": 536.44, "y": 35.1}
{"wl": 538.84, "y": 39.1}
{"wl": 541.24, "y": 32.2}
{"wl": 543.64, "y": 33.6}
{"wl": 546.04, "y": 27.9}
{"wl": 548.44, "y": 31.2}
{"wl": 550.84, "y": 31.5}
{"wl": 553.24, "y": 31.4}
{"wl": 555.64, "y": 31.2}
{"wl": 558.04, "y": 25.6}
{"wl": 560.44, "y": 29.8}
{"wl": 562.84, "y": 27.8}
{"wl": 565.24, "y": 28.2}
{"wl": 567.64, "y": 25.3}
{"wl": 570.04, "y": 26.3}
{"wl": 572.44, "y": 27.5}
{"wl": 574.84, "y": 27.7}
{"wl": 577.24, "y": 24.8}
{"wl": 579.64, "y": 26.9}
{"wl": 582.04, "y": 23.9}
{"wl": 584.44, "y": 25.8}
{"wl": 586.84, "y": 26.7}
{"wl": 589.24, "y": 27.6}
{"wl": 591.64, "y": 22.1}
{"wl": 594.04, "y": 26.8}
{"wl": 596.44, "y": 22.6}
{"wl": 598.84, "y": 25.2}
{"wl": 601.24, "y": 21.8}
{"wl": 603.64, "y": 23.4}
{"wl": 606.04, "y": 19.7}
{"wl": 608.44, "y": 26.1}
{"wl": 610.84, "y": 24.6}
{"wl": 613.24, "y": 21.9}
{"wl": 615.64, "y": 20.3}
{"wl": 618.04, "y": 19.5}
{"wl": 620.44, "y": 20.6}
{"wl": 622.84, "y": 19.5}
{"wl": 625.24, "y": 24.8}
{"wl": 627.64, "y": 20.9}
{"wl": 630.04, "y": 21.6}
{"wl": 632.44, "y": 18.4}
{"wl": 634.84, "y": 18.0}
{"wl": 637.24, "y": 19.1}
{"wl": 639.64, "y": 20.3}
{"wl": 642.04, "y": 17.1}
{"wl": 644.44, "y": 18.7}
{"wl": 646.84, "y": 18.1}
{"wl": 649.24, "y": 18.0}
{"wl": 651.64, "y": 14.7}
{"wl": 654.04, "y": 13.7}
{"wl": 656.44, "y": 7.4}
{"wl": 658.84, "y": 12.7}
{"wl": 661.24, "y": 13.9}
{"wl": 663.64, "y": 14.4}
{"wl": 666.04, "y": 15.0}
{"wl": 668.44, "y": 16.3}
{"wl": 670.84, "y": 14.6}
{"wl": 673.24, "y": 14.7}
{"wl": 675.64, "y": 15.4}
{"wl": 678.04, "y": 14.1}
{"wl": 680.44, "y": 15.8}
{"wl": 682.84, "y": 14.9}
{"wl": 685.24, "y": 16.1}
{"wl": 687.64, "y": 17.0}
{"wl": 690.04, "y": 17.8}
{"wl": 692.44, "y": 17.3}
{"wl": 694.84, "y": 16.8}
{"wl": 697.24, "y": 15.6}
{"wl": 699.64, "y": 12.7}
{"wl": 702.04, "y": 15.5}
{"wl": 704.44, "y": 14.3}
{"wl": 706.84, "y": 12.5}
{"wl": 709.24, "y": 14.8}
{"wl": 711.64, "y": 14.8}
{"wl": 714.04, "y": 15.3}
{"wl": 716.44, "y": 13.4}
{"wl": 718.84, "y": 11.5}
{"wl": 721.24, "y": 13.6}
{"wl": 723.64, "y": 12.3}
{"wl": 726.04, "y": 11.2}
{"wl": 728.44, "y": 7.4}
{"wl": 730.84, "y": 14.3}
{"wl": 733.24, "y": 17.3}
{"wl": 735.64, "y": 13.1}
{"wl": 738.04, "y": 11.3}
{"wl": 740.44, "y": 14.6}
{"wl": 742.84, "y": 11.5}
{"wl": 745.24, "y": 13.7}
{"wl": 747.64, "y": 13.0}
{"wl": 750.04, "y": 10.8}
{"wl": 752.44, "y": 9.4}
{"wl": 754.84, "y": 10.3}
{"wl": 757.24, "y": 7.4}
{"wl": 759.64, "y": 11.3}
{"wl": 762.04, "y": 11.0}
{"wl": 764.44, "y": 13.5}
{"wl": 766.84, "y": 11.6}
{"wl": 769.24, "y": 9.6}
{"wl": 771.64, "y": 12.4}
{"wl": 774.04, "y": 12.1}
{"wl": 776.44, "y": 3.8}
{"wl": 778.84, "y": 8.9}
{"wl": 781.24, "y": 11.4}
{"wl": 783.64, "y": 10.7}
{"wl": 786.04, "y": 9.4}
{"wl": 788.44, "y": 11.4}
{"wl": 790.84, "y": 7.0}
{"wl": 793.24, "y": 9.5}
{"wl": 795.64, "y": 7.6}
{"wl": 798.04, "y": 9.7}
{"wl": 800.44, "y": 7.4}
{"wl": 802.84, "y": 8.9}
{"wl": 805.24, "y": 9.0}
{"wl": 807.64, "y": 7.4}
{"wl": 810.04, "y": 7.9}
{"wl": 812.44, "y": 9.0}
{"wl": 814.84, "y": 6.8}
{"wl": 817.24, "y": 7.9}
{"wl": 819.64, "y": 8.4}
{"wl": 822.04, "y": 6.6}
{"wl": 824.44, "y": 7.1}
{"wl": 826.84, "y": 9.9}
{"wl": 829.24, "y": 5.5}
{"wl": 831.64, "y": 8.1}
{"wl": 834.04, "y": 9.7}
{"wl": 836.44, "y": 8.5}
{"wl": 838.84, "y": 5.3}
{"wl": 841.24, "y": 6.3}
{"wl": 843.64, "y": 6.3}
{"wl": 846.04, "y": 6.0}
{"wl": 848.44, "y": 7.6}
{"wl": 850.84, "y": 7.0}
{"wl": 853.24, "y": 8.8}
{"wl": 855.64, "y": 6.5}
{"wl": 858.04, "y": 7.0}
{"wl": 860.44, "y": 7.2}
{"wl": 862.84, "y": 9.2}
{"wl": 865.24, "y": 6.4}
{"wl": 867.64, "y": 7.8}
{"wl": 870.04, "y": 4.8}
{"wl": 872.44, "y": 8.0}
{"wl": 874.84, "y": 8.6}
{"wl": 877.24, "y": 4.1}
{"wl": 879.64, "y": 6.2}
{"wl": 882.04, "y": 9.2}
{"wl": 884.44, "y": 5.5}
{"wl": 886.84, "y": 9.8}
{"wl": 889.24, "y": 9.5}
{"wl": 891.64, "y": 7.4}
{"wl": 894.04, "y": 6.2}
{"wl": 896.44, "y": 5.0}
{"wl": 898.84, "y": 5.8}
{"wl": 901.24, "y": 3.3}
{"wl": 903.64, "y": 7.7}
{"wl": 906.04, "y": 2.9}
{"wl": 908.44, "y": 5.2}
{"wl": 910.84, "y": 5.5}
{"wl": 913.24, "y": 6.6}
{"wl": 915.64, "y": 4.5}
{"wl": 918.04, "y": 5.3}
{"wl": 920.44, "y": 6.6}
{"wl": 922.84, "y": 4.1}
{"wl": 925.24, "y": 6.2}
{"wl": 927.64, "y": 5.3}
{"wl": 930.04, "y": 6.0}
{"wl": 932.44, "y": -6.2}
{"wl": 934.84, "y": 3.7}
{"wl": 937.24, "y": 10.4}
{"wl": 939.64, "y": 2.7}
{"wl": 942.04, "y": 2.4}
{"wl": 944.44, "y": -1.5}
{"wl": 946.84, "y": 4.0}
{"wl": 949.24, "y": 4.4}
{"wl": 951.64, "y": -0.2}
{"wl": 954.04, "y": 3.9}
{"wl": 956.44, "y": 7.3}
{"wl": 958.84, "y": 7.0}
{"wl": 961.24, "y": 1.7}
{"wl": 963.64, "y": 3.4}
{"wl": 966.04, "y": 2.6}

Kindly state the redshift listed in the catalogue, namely 0.001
